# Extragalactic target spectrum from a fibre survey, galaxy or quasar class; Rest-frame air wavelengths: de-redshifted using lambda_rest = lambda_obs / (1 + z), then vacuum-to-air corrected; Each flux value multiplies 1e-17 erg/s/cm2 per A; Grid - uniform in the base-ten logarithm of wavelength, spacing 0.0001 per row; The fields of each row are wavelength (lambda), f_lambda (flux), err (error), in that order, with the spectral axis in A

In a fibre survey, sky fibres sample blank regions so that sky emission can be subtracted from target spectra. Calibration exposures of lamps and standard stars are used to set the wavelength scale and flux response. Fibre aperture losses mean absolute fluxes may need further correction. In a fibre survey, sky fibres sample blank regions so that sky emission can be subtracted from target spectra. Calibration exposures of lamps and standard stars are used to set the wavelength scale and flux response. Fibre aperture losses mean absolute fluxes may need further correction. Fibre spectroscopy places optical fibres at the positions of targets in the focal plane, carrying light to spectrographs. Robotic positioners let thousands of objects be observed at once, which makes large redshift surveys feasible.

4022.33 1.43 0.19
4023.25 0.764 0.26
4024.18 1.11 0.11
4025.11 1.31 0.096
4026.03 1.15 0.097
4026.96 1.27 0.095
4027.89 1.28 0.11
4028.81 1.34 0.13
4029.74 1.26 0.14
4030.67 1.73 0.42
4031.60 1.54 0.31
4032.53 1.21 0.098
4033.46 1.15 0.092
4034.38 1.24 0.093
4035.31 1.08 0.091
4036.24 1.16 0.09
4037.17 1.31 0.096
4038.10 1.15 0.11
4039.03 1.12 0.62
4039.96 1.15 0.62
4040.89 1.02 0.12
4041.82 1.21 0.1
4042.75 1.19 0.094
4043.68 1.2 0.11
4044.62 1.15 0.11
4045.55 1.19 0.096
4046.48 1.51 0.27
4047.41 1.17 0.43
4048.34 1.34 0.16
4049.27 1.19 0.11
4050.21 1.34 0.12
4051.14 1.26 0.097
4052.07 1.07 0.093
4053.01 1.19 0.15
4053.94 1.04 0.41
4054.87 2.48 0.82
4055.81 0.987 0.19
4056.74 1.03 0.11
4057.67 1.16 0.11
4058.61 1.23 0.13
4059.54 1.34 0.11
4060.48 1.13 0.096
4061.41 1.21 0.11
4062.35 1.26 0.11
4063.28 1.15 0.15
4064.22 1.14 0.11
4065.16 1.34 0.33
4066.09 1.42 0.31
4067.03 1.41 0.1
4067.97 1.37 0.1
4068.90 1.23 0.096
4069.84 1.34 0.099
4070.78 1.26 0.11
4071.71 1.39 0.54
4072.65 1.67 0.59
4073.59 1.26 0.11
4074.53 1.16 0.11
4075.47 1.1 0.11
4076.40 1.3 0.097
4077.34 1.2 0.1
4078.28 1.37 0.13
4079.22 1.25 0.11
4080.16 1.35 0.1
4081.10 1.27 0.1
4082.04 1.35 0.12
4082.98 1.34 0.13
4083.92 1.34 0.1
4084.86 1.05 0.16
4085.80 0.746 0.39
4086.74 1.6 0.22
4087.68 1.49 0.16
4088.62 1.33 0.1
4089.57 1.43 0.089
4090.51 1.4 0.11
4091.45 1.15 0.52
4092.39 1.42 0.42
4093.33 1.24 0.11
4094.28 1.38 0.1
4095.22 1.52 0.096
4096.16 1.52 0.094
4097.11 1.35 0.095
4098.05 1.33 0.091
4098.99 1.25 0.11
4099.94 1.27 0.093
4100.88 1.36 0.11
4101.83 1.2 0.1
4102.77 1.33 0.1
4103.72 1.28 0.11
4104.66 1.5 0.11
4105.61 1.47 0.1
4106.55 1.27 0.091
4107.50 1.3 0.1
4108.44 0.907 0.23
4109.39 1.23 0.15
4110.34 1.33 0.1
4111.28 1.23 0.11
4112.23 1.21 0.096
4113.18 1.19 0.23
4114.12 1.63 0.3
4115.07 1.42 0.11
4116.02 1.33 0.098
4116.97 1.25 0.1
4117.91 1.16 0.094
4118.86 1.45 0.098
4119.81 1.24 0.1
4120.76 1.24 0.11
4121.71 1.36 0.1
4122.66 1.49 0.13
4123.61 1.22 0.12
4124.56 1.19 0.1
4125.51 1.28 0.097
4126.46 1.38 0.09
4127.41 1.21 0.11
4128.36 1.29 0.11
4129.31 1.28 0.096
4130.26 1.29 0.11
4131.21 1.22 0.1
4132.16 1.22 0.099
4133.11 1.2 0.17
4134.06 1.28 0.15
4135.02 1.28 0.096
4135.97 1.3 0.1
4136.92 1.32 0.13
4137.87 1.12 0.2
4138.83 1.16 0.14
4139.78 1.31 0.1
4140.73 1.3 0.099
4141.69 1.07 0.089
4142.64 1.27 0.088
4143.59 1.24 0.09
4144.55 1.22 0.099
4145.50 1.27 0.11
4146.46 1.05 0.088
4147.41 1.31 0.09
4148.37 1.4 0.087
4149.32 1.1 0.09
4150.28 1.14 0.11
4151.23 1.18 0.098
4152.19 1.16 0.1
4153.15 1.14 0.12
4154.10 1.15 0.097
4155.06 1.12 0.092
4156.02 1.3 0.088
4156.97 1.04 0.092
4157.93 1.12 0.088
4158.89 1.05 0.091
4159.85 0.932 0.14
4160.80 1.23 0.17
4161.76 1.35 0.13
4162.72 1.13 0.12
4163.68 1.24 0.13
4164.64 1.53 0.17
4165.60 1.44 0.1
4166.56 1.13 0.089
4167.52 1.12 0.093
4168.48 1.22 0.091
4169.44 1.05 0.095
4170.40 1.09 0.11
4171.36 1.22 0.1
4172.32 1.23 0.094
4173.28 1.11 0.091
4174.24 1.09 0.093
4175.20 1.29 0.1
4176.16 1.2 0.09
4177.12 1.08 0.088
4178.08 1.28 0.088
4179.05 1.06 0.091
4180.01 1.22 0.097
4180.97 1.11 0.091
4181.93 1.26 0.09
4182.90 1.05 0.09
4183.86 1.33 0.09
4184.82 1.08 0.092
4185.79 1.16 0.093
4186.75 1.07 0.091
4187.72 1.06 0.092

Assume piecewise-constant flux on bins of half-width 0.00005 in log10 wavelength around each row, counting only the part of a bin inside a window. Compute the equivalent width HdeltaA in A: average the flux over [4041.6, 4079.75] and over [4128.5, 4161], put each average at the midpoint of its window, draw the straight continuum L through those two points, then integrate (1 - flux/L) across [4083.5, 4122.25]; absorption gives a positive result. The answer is -2.3 A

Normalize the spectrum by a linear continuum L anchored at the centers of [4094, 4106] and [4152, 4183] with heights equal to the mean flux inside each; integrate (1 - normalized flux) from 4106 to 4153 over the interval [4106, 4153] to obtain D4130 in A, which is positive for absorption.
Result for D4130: 1.0 A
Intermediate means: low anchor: 1.37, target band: 1.25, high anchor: 1.18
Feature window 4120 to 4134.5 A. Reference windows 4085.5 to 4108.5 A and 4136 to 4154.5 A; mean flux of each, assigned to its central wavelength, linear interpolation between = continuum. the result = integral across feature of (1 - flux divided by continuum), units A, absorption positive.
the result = -0.2 A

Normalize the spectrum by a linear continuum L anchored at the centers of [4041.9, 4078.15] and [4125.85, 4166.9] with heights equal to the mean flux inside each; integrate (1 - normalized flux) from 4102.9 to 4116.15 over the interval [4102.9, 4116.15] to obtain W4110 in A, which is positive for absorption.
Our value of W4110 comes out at -0.7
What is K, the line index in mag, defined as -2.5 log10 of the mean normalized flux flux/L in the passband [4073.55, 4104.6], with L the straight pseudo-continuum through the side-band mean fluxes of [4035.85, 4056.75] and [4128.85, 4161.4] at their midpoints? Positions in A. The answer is -0.07 mag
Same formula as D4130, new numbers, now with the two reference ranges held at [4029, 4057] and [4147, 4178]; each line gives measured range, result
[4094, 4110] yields -1.29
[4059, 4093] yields -1.52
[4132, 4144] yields -0.36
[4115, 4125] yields -0.74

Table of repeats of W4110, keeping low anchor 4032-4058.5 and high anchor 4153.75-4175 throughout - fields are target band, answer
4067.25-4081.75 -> -1.07 A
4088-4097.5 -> -1.33 A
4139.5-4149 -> -0.43 A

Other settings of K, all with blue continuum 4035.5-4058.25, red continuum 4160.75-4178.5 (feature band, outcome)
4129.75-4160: 0.02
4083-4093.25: -0.06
